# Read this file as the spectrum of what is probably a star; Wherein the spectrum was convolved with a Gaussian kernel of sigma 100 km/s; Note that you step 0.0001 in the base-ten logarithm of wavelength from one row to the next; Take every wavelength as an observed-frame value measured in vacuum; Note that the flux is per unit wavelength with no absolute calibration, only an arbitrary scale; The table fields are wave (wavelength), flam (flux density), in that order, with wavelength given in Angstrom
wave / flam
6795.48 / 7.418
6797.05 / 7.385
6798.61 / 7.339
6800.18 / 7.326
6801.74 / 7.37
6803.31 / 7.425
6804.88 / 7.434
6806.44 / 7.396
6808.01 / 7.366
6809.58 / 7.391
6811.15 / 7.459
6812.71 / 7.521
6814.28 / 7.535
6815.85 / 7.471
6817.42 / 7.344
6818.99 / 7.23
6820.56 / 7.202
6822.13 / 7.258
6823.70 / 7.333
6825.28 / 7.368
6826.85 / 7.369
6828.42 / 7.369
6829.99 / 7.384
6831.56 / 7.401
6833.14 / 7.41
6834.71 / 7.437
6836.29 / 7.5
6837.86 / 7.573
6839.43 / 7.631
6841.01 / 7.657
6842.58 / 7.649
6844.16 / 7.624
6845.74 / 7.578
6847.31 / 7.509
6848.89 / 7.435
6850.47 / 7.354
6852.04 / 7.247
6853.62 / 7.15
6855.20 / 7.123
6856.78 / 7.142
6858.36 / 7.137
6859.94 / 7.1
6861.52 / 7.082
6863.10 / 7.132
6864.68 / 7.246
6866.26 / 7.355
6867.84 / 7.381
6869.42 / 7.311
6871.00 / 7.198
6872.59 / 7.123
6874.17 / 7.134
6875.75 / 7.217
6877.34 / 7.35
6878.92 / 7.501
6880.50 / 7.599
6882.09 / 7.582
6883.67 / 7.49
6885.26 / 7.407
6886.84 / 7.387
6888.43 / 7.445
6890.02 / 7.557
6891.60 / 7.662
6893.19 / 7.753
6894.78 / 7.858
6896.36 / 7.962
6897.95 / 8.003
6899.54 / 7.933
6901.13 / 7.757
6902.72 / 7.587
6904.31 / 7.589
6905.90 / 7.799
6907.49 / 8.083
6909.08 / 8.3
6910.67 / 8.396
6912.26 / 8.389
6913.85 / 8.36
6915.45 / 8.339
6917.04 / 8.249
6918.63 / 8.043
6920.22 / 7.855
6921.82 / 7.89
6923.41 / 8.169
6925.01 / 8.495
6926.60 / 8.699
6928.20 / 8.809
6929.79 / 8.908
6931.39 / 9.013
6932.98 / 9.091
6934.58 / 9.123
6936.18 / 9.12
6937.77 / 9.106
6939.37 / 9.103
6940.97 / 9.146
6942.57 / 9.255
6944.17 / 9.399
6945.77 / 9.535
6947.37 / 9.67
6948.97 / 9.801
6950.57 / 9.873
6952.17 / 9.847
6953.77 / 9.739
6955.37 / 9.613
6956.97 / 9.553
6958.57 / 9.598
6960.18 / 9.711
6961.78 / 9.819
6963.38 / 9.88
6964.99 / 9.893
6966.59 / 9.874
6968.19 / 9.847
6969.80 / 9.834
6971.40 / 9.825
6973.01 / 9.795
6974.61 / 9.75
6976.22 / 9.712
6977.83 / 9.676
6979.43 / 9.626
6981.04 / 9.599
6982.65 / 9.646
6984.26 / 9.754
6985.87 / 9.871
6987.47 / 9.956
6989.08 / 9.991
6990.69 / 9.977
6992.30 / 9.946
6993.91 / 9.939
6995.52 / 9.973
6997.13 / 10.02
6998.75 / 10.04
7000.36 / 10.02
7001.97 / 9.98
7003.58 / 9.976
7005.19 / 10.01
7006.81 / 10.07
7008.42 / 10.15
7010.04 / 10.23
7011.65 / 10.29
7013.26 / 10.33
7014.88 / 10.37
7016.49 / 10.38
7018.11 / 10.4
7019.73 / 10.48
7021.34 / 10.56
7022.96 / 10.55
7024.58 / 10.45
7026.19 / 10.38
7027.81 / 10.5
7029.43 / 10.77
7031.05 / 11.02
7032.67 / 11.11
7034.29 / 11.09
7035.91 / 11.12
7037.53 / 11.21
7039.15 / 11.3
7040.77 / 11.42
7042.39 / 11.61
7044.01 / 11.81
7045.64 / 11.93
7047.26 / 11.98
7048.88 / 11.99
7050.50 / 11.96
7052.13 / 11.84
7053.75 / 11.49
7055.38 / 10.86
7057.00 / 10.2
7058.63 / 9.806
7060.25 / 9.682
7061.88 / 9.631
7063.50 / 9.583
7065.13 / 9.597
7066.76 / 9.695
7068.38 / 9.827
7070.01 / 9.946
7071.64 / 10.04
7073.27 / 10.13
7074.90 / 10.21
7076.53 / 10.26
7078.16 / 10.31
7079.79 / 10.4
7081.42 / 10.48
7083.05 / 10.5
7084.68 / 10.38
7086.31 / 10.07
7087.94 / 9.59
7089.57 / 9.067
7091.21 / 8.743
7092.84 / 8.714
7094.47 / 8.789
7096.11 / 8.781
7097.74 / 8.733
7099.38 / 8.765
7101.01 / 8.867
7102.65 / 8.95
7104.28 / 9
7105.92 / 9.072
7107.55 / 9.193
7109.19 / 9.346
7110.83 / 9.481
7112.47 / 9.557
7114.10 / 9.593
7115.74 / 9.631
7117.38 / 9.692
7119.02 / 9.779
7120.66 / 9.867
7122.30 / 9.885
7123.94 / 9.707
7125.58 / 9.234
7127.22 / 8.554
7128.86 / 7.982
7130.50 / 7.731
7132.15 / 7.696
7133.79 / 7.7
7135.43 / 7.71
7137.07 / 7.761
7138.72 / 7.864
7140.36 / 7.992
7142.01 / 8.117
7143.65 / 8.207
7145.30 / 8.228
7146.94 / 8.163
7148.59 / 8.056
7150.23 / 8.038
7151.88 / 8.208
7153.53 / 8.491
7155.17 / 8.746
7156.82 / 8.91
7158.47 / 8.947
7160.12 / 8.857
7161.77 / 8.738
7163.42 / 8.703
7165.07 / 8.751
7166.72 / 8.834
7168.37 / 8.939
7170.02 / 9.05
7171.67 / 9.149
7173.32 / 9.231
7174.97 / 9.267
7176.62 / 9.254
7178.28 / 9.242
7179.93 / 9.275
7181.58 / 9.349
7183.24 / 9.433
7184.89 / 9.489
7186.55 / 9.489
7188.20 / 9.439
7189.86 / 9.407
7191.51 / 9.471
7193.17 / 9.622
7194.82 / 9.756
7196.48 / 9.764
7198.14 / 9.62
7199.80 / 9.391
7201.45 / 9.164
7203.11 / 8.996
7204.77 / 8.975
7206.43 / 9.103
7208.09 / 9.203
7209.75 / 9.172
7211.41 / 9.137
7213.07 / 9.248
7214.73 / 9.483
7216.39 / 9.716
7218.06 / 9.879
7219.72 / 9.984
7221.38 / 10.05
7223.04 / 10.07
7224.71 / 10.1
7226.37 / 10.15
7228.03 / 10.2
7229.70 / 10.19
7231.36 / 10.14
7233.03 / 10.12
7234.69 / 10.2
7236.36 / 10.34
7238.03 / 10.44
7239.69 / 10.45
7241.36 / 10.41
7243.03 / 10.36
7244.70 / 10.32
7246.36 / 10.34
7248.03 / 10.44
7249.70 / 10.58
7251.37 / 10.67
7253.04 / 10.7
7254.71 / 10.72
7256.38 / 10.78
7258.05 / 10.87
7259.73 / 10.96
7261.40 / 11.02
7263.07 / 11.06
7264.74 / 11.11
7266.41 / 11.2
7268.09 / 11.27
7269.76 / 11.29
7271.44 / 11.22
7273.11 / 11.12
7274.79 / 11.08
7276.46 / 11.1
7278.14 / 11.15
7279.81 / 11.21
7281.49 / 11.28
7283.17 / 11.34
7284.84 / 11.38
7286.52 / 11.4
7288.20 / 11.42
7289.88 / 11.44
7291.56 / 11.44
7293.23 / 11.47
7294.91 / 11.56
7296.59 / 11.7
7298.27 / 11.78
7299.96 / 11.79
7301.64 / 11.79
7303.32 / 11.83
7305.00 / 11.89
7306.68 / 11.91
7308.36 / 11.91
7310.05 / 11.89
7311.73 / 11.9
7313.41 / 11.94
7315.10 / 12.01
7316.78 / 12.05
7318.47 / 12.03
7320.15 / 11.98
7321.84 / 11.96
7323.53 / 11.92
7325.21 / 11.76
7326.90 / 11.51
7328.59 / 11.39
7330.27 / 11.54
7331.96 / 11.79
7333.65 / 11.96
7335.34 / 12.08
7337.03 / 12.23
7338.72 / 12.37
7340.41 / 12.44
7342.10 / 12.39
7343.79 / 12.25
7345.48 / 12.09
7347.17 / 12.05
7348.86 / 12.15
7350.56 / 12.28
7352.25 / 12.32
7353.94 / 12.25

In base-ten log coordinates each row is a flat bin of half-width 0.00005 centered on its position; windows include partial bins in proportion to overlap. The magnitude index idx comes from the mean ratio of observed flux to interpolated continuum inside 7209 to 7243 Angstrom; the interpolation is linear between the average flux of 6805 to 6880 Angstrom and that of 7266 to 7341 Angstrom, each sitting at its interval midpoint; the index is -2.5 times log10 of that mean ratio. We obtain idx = 0.10 mag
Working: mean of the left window 7.36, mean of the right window 11.7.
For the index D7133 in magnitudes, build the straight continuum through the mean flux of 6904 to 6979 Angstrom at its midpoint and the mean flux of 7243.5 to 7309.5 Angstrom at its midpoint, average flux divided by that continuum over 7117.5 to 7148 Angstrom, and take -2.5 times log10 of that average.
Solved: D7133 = 0.21 mag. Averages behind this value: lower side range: 9.11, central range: 8.48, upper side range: 11.2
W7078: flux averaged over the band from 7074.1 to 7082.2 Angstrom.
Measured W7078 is 10.3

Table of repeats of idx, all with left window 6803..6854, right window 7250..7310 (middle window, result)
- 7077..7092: -0.04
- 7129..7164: 0.23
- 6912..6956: -0.08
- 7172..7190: 0.12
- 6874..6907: 0.05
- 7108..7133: 0.09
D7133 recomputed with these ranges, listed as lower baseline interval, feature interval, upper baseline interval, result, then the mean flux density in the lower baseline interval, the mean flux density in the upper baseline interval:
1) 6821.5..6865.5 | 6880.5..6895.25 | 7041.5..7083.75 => 0.06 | 7.36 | 10.6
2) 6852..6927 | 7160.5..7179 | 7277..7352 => 0.16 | 7.66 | 11.8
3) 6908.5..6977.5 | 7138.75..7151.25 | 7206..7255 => 0.21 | 9.18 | 10.1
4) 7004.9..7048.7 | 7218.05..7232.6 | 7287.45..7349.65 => 0.15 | 10.8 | 11.9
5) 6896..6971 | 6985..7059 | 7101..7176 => -0.20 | 8.91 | 8.77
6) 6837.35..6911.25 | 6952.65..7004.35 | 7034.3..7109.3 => -0.11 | 7.51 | 10.2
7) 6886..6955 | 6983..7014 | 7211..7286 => -0.12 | 8.52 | 10.6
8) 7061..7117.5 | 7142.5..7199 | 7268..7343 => 0.15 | 9.56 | 11.7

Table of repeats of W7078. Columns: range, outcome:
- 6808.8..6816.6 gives 7.48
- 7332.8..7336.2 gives 12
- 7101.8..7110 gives 9.11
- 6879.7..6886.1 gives 7.52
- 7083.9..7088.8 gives 10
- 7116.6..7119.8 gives 9.73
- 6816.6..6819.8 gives 7.29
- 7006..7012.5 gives 10.2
